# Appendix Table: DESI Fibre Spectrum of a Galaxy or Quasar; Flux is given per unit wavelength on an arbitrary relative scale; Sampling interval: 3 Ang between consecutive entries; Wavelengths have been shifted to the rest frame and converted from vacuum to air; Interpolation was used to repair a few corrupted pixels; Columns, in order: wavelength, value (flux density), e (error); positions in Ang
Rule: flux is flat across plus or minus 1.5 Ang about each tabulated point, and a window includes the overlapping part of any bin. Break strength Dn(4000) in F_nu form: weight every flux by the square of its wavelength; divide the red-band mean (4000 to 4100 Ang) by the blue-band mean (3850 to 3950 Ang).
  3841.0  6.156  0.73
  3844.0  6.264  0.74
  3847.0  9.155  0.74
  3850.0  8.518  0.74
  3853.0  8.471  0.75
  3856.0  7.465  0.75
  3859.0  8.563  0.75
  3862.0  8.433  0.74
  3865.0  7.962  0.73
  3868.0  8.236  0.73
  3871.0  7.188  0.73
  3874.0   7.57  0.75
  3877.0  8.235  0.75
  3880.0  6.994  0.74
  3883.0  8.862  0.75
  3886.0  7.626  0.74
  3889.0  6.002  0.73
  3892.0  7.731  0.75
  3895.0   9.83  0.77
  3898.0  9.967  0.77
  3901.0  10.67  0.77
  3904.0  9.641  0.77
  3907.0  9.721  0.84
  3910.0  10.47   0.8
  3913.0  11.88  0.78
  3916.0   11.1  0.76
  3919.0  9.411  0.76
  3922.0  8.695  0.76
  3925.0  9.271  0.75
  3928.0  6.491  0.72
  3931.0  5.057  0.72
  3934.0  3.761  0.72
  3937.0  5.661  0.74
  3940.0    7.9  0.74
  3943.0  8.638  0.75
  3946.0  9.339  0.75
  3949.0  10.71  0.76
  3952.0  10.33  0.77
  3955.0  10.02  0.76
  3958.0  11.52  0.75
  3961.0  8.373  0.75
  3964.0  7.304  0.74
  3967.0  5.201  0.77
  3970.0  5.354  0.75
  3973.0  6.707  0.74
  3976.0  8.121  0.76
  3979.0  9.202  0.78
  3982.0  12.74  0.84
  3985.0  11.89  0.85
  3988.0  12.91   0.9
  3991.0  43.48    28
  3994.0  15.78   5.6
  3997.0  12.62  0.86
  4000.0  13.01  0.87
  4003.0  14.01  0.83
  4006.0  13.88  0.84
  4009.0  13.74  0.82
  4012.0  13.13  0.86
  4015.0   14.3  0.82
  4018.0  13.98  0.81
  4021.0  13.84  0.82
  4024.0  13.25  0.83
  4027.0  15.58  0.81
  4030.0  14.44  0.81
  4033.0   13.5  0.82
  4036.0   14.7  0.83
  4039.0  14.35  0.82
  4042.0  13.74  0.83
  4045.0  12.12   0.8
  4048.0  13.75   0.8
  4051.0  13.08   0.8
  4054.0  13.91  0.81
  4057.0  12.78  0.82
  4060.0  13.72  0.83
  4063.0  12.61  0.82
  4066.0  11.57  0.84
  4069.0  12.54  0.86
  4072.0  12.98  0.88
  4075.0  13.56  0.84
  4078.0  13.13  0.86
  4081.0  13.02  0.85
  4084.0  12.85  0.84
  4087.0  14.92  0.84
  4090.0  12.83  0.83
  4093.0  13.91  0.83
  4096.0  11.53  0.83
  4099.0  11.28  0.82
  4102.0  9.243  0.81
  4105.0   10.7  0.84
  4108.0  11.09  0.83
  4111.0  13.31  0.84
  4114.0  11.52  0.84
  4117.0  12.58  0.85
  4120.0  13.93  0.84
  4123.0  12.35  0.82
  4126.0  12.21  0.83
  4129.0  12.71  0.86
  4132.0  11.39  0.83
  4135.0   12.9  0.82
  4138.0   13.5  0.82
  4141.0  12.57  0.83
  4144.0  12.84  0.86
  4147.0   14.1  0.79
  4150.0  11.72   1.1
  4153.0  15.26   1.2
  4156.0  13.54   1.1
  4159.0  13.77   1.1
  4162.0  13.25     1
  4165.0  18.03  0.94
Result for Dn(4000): 1.72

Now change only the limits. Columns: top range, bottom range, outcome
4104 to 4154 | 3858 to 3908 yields 1.70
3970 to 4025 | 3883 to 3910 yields 1.64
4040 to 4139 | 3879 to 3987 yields 1.57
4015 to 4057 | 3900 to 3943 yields 1.72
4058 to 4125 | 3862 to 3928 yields 1.56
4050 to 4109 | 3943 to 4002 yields 1.12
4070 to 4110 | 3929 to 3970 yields 1.69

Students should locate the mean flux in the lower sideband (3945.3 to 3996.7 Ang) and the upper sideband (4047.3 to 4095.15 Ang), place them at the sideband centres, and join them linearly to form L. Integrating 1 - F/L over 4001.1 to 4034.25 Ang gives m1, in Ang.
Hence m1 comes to -4.1 Ang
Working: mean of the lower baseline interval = 11.8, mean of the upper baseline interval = 13.2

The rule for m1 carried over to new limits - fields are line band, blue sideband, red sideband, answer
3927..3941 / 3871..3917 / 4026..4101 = 6.1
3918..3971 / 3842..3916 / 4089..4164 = 9.3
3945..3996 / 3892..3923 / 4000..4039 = 2.8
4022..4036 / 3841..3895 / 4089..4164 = -4.4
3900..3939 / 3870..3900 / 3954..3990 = 0.2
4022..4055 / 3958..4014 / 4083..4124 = -3.7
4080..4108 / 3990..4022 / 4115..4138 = 2.9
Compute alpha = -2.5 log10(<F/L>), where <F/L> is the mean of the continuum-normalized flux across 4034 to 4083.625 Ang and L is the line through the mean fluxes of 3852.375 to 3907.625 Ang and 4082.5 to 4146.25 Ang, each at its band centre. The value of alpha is -0.16 mag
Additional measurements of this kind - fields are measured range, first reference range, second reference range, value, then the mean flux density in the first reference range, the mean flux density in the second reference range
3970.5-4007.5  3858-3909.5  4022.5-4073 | -0.21 mag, 8.46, 13.5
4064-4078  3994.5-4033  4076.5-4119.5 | 0.01 mag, 13.9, 12.3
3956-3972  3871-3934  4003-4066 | 0.39 mag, 8.6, 13.7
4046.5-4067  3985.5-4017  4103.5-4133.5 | 0.11 mag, 16.5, 12.2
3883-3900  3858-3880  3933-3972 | -0.05 mag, 7.94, 8.05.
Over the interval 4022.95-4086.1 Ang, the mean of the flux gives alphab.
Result 13.4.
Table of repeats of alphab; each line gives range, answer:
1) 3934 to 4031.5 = 12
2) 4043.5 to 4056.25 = 13.2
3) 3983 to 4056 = 14.9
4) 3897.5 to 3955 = 8.89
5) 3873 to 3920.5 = 9.12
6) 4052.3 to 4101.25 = 12.9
